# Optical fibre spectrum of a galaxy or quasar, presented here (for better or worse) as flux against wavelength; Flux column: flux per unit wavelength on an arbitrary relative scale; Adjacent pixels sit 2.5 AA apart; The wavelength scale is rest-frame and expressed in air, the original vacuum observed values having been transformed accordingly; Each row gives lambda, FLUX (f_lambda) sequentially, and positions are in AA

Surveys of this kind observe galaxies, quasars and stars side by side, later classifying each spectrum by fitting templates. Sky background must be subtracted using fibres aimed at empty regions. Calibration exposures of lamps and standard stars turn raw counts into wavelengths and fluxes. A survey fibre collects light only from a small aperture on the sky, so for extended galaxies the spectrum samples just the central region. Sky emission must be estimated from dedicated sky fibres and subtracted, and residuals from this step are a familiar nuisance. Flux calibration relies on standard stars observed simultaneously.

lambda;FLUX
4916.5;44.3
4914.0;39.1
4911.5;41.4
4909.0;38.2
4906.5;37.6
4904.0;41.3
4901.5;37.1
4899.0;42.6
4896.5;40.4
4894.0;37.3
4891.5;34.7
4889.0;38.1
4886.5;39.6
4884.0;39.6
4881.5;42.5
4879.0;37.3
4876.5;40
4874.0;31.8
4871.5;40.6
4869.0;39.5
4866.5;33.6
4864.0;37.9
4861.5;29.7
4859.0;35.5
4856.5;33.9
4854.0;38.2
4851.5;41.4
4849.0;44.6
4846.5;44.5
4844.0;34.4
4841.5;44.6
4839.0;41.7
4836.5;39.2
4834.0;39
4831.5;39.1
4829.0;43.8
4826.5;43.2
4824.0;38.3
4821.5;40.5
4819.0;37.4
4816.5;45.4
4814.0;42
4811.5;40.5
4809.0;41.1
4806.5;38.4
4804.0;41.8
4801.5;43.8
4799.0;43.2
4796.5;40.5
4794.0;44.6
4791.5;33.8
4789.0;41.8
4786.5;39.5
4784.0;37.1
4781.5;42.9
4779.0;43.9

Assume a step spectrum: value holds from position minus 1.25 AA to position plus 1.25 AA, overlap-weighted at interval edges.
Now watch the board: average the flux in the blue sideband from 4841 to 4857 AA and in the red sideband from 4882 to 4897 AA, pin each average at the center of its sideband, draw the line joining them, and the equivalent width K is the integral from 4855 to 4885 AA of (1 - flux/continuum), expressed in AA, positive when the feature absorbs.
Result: 1.9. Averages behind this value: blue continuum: 40.3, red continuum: 38.4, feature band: 36.8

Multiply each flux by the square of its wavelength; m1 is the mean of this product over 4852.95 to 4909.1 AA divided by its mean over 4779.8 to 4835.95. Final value 1.0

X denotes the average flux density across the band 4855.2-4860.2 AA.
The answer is 34.7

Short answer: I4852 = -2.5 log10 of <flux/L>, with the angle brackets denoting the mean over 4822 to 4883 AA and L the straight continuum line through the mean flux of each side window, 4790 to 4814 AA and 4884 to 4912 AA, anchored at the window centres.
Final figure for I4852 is 0.03 mag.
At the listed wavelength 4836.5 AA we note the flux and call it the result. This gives 39.2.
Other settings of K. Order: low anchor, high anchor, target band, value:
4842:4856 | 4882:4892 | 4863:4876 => 0.9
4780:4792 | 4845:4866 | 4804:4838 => -1.7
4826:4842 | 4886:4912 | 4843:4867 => 1.8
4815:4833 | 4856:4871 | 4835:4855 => -1.6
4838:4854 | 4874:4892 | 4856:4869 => 1.8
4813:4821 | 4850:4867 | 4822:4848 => -1.2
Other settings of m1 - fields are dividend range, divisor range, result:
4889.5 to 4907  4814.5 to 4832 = 0.97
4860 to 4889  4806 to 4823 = 0.94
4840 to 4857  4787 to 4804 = 1.00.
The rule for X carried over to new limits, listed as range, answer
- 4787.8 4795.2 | 40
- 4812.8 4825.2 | 40.7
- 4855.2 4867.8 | 34.2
